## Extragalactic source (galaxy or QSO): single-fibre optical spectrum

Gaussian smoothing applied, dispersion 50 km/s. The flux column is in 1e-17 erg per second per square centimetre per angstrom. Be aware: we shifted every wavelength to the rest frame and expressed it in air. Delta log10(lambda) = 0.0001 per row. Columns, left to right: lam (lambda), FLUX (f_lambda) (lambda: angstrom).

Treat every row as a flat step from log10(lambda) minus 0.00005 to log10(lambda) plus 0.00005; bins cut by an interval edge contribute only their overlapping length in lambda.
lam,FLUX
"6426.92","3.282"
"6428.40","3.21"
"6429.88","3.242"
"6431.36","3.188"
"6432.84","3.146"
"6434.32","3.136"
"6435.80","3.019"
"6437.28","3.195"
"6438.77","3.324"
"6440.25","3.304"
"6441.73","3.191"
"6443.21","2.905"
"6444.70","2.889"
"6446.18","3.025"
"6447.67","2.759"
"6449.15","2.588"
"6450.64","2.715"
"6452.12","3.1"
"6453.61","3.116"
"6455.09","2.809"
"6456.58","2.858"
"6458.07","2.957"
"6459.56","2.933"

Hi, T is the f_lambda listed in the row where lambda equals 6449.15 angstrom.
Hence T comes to 2.588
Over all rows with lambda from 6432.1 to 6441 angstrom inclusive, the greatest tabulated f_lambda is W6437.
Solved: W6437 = 3.324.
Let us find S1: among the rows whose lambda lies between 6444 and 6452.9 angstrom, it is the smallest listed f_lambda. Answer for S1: 2.588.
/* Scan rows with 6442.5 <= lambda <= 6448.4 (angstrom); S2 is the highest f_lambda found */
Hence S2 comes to 3.025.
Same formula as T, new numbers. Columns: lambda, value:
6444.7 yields 2.889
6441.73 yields 3.191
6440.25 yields 3.304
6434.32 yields 3.136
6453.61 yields 3.116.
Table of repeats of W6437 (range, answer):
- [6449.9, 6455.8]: 3.116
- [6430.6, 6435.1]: 3.188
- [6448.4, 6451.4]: 2.715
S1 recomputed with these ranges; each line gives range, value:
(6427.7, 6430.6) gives 3.21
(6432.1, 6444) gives 2.905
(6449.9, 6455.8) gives 2.715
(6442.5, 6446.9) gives 2.889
